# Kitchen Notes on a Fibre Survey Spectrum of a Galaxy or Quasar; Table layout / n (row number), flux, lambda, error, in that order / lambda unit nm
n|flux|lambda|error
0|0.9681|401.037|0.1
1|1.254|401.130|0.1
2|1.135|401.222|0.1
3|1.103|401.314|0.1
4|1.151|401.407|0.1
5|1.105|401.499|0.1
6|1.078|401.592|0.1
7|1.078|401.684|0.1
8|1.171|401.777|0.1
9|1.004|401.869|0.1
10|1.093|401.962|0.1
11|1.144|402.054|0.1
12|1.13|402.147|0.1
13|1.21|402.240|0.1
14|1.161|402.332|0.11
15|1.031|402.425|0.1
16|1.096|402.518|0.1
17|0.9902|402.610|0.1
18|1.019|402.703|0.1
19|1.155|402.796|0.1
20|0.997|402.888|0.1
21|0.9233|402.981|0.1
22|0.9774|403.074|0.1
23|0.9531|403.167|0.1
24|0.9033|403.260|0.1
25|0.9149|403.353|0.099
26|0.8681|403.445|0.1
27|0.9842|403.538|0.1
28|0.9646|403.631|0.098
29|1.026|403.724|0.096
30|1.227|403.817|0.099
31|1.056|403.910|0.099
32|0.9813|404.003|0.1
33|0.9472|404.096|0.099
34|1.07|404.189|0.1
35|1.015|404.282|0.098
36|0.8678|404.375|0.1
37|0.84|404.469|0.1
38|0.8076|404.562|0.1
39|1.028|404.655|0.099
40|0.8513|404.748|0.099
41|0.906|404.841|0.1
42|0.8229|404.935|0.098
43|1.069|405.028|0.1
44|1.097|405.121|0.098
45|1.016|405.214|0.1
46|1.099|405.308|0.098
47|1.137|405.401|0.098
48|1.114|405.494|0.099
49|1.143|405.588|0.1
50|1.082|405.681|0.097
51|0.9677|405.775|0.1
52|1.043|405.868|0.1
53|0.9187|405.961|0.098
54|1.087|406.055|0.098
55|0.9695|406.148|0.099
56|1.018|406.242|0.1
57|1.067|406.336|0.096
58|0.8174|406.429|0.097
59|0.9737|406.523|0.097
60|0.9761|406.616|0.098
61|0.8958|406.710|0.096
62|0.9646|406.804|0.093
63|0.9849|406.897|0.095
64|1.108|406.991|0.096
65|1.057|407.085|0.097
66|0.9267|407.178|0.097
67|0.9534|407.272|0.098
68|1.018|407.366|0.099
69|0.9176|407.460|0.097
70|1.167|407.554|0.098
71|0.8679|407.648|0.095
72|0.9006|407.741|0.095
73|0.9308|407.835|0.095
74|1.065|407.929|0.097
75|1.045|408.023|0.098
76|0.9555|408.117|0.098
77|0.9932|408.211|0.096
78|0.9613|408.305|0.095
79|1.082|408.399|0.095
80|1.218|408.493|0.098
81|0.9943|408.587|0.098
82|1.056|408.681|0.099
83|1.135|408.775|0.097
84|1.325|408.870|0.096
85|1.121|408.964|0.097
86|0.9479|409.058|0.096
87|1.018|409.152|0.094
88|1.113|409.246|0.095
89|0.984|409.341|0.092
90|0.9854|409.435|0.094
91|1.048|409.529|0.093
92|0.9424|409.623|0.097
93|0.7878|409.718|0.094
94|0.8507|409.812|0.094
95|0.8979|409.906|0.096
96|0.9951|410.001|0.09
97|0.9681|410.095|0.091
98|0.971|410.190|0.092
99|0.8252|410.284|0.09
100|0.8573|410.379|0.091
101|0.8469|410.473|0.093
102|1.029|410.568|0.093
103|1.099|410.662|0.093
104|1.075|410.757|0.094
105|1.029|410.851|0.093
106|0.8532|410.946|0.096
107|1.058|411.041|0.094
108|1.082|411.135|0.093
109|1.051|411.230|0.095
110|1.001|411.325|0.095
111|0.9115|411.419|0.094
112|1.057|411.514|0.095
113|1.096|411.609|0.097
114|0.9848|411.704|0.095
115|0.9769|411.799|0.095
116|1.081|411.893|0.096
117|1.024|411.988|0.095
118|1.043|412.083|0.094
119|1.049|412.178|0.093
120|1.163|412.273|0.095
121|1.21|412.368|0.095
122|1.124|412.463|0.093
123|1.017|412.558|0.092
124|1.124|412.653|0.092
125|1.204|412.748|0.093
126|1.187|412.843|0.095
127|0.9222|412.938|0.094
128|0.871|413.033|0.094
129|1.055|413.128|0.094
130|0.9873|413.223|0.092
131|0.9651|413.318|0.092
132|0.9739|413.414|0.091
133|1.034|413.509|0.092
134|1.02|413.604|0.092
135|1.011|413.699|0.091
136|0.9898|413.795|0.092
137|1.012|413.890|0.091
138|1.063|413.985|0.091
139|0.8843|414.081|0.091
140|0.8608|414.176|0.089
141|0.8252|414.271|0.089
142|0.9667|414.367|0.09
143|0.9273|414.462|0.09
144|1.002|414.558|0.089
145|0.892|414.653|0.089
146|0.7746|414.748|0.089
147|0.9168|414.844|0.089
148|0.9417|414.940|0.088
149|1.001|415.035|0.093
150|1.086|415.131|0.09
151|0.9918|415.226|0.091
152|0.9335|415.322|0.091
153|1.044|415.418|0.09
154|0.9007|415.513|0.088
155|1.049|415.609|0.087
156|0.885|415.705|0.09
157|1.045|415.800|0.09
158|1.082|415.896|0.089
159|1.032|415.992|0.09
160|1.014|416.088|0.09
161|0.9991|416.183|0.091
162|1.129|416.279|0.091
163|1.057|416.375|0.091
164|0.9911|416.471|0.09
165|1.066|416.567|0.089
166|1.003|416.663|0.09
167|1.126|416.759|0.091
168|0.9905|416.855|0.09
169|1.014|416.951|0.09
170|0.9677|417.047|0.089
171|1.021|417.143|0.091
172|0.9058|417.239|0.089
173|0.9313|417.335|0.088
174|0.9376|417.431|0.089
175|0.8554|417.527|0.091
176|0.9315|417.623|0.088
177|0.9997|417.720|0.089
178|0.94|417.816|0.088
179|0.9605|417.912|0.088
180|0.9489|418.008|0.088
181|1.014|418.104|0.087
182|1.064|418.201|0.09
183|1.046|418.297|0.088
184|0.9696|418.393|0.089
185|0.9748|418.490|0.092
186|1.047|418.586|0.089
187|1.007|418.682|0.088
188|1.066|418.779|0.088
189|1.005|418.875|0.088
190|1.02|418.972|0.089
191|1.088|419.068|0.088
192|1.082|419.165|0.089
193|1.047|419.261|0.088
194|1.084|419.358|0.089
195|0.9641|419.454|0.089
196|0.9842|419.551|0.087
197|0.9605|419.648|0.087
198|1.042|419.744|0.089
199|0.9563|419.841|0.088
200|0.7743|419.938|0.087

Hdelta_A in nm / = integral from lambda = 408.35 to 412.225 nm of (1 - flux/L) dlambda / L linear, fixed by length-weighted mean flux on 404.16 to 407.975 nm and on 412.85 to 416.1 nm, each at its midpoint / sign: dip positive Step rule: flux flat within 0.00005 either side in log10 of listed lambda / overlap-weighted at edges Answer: -0.123 nm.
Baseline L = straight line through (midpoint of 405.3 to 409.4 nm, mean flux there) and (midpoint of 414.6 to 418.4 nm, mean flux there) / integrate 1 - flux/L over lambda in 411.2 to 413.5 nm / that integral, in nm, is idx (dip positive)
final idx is -0.093 nm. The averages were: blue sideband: 1.02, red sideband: 0.987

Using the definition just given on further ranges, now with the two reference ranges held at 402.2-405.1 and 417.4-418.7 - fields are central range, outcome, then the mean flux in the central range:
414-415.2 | 0.065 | 0.928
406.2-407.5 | 0.013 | 0.977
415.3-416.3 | -0.029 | 1.01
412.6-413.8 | -0.056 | 1.03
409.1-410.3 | 0.035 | 0.956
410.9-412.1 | -0.040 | 1.02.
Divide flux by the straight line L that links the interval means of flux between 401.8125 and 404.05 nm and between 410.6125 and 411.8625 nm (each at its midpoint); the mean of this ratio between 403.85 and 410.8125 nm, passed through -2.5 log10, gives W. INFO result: 0.034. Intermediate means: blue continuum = 1.03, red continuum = 1.02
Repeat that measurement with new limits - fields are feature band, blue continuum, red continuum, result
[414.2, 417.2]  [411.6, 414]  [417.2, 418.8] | 0.019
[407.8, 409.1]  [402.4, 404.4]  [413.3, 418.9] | -0.071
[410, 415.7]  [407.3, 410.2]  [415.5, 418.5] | 0.006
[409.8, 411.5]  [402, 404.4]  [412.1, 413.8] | 0.080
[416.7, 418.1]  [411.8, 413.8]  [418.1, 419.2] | 0.072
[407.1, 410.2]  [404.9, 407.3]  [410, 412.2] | 0.000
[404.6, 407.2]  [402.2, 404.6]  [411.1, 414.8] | -0.003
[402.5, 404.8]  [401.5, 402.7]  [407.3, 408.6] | 0.101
